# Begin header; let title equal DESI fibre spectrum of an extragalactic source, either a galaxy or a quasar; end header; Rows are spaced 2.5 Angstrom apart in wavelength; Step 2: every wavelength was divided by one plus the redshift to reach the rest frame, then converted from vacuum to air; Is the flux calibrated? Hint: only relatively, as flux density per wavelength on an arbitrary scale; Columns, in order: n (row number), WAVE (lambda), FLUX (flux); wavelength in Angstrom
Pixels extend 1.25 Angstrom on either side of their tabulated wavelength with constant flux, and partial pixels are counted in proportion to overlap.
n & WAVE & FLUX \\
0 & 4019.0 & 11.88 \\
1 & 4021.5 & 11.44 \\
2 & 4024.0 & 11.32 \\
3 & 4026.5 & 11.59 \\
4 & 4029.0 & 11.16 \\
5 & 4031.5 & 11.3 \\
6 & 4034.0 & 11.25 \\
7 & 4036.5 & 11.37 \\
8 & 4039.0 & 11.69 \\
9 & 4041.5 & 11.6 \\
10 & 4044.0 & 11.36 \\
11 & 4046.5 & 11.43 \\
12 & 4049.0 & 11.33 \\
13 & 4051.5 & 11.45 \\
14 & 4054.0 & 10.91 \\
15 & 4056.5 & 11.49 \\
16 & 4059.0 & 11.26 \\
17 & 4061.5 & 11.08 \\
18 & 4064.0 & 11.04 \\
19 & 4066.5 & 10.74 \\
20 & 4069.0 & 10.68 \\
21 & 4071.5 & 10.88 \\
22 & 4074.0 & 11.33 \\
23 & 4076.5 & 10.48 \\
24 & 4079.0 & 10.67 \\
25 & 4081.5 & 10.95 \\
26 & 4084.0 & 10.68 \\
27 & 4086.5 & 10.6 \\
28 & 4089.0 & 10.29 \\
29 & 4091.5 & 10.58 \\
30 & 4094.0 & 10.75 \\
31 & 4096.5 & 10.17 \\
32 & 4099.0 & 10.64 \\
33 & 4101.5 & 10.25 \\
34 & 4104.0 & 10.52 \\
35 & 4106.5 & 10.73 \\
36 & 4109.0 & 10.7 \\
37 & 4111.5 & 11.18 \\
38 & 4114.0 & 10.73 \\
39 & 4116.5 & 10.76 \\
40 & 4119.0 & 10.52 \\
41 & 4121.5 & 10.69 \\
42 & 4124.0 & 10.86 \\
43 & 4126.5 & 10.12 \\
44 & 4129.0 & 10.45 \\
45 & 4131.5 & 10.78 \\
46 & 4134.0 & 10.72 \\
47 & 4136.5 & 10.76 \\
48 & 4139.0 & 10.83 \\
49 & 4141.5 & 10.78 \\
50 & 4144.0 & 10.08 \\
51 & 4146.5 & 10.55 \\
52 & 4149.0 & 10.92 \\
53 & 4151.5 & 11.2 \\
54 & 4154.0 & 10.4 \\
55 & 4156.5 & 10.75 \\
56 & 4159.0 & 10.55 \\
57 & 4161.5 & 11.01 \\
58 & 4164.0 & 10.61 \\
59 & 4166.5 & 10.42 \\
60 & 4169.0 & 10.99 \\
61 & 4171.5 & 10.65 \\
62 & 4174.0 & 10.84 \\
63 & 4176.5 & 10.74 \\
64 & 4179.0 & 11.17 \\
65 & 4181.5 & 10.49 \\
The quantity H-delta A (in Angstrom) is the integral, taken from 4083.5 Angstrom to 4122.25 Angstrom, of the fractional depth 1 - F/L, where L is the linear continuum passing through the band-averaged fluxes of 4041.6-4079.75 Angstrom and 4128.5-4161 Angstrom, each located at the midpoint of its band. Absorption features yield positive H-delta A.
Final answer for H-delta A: 1.0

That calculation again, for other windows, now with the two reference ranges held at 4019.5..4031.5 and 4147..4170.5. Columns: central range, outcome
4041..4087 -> 0.68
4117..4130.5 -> 0.47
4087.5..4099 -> 0.62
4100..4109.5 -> 0.41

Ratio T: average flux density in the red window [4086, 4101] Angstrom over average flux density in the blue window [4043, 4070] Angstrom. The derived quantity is 0.94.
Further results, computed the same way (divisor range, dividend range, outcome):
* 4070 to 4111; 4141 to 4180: 1.01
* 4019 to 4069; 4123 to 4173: 0.94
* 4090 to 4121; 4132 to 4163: 1.01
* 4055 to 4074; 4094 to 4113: 0.96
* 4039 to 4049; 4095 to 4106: 0.91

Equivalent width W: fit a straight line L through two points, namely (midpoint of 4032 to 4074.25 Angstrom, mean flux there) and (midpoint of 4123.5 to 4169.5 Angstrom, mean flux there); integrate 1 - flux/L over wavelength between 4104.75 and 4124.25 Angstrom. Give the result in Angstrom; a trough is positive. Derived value 0.2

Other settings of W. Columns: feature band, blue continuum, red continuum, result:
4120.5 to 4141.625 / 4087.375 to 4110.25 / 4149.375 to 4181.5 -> -0.04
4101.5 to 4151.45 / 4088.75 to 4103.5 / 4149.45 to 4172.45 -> -0.37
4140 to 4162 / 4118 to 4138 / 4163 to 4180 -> 0.03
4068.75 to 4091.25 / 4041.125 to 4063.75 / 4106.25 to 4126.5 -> 0.68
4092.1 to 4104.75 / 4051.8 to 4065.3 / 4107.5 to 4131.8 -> 0.44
